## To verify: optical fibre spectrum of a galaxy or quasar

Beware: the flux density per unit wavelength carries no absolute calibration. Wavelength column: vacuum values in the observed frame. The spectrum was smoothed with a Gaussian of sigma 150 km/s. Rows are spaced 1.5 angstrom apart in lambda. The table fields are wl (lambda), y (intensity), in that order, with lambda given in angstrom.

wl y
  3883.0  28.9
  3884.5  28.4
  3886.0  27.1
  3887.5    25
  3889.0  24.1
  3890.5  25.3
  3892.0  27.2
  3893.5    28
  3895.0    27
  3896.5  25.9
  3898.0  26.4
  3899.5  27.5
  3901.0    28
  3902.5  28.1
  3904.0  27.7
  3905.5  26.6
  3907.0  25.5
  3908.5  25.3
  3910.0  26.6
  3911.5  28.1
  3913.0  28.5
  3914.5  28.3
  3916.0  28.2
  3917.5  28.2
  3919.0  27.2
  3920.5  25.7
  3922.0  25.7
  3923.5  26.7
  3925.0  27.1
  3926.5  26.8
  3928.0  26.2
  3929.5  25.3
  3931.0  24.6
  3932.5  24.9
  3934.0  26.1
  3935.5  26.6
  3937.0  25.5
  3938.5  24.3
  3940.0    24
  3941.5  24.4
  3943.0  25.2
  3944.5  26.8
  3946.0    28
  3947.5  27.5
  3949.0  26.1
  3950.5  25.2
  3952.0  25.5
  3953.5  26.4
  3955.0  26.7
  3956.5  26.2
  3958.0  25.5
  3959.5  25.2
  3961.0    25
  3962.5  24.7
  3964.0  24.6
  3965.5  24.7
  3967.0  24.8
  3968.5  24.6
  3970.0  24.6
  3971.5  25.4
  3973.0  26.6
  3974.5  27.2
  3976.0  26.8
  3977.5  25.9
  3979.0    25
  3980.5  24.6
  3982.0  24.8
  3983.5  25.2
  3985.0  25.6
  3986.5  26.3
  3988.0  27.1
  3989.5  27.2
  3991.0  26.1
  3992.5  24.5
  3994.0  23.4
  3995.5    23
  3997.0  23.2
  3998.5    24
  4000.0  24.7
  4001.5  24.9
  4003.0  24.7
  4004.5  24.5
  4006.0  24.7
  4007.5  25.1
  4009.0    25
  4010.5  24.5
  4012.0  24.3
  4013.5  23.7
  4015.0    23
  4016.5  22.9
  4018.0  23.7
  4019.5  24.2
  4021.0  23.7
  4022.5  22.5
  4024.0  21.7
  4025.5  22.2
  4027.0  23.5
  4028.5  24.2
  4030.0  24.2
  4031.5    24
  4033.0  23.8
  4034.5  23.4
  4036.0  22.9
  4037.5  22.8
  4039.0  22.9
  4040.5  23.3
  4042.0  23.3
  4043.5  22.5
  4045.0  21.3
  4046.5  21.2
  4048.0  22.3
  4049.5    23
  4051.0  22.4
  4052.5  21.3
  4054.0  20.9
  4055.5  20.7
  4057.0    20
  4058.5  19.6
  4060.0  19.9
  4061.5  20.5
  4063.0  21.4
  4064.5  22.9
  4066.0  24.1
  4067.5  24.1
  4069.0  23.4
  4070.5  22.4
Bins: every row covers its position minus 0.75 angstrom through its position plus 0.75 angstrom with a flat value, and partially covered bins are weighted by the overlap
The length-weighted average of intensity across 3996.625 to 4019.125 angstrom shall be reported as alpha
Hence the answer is 24.2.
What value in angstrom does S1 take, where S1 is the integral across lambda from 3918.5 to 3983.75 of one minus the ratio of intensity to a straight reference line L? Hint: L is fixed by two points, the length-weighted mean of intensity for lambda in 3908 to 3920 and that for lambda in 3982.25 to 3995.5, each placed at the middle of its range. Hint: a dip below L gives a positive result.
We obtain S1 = 2.1 angstrom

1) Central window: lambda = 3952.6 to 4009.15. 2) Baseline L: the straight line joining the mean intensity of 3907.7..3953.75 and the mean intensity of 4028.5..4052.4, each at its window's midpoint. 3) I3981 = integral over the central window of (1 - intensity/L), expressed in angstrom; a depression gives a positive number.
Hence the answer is -1.14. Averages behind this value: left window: 26.3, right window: 22.9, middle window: 25.2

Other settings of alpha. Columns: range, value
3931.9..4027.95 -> 25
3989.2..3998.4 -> 24.4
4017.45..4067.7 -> 22.5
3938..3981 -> 25.6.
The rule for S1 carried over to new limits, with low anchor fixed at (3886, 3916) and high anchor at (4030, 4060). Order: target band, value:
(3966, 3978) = -0.6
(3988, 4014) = -1.1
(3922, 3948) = -0.1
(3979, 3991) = -0.8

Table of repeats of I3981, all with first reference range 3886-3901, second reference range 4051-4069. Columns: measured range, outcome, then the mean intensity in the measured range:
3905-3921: -0.82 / 27.1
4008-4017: -0.41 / 24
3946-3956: -0.67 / 26.4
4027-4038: -0.64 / 23.6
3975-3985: -0.66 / 25.4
